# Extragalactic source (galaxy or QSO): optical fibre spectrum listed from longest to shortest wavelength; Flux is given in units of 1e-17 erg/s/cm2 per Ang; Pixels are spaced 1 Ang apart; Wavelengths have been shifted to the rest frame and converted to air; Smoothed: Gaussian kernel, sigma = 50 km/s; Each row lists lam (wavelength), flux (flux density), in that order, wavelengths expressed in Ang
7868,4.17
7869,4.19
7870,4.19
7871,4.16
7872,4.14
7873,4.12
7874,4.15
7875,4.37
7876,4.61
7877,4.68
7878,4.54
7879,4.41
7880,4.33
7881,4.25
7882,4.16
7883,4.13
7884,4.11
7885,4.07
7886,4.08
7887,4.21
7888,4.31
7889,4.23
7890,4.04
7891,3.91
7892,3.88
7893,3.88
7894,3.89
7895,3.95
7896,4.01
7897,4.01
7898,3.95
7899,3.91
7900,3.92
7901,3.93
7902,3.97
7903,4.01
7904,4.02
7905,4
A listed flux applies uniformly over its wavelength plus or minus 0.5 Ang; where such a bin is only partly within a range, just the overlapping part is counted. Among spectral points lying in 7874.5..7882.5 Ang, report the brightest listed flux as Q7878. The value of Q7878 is 4.68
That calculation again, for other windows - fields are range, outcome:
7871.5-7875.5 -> 4.37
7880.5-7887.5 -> 4.25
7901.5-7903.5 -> 4.01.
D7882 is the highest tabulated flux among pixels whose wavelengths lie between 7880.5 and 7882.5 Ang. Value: 4.25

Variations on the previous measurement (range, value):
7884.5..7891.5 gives 4.31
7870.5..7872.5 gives 4.16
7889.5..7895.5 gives 4.04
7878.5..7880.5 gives 4.41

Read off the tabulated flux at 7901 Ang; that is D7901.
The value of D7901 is 3.93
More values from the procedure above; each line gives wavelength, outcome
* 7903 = 4.01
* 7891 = 3.91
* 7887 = 4.21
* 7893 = 3.88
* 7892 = 3.88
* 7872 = 4.14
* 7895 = 3.95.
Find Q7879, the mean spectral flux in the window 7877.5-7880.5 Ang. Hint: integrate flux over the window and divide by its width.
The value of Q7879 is 4.43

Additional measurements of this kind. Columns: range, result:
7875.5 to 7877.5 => 4.64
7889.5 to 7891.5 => 3.98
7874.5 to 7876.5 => 4.49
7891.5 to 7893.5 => 3.88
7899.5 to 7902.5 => 3.94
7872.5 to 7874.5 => 4.13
